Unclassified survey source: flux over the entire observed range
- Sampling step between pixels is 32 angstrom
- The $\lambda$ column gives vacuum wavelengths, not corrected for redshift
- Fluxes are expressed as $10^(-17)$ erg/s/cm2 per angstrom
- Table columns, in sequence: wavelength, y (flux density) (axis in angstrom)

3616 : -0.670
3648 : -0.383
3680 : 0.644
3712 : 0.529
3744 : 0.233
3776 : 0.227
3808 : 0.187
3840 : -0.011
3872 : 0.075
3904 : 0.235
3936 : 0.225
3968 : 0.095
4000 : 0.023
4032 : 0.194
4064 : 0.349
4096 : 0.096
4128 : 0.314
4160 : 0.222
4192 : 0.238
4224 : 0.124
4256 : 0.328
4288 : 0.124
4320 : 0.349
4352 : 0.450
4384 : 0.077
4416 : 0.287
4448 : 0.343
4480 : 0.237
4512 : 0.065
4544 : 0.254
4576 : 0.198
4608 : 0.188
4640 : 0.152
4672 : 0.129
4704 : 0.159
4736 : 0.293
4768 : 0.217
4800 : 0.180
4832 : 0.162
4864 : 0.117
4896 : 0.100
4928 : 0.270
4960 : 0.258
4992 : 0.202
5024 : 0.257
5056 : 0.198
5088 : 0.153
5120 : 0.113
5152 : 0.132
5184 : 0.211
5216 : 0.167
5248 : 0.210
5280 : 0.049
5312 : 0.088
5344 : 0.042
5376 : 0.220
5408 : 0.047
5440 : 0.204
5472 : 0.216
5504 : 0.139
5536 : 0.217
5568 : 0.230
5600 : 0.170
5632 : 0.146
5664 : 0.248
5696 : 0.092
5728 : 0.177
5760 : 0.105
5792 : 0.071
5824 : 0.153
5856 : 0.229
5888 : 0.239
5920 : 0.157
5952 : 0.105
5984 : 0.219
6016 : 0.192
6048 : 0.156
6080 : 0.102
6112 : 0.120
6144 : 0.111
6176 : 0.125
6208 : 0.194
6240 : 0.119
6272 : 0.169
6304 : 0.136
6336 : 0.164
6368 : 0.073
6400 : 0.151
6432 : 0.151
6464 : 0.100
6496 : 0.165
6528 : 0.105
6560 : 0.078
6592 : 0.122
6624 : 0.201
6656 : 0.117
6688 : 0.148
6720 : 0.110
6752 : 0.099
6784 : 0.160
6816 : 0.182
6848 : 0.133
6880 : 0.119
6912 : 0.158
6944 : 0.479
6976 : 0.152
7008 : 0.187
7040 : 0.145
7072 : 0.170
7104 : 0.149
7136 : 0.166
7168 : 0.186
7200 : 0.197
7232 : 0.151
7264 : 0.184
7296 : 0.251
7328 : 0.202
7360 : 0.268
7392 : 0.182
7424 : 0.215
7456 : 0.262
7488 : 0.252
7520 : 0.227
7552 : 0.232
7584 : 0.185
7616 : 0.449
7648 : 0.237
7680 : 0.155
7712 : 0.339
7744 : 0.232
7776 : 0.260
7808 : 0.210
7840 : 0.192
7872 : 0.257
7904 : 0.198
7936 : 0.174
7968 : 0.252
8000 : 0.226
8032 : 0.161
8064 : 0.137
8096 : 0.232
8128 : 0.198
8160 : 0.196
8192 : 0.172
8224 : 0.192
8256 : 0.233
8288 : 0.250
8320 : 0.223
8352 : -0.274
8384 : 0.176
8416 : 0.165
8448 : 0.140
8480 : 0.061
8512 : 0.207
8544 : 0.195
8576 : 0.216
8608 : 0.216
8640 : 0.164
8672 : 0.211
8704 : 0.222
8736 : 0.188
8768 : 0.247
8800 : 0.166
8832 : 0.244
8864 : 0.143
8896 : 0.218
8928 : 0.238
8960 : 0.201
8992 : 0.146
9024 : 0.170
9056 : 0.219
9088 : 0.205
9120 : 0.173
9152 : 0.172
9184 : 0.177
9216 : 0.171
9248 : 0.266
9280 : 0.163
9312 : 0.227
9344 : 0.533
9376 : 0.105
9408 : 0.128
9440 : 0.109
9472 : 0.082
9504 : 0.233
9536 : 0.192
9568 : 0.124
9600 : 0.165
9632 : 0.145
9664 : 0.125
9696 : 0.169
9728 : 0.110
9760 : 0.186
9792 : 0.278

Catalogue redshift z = 0.87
